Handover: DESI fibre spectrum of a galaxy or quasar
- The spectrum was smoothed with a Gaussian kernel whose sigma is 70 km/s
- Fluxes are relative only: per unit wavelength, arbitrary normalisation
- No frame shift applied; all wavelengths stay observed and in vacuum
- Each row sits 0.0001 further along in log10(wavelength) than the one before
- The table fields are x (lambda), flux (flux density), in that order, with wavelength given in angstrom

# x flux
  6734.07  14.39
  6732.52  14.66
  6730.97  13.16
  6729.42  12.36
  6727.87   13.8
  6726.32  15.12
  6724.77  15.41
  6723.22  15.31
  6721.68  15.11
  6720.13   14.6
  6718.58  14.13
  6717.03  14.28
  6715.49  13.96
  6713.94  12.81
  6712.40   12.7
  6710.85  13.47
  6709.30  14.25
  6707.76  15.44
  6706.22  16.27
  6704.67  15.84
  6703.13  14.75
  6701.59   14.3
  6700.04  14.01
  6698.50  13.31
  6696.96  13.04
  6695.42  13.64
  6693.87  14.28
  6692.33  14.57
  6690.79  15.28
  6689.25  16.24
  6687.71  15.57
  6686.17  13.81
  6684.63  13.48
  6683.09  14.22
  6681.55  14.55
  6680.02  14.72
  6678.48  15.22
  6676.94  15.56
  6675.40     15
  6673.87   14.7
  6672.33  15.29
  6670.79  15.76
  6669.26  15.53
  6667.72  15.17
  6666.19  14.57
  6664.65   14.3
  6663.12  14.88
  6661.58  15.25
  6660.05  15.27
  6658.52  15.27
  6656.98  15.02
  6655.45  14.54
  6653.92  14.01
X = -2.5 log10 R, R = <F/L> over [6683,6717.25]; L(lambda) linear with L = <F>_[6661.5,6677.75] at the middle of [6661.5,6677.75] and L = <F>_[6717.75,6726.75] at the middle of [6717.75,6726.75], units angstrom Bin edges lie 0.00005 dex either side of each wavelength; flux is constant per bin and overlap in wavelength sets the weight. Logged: 0.05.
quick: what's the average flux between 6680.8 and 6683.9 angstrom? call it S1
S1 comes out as 14.4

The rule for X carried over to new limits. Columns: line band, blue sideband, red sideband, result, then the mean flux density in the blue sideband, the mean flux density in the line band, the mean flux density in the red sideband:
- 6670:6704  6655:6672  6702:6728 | 0.02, 15.1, 14.6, 14.6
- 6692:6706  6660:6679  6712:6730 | 0.02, 15.1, 14.3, 14.2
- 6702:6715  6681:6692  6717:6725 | 0.03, 14.7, 14.4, 14.8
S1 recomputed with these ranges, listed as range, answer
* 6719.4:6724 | 15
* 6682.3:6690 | 14.7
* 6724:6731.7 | 14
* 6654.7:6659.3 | 14.9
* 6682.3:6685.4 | 13.8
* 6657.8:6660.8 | 15.3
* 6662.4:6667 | 14.6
